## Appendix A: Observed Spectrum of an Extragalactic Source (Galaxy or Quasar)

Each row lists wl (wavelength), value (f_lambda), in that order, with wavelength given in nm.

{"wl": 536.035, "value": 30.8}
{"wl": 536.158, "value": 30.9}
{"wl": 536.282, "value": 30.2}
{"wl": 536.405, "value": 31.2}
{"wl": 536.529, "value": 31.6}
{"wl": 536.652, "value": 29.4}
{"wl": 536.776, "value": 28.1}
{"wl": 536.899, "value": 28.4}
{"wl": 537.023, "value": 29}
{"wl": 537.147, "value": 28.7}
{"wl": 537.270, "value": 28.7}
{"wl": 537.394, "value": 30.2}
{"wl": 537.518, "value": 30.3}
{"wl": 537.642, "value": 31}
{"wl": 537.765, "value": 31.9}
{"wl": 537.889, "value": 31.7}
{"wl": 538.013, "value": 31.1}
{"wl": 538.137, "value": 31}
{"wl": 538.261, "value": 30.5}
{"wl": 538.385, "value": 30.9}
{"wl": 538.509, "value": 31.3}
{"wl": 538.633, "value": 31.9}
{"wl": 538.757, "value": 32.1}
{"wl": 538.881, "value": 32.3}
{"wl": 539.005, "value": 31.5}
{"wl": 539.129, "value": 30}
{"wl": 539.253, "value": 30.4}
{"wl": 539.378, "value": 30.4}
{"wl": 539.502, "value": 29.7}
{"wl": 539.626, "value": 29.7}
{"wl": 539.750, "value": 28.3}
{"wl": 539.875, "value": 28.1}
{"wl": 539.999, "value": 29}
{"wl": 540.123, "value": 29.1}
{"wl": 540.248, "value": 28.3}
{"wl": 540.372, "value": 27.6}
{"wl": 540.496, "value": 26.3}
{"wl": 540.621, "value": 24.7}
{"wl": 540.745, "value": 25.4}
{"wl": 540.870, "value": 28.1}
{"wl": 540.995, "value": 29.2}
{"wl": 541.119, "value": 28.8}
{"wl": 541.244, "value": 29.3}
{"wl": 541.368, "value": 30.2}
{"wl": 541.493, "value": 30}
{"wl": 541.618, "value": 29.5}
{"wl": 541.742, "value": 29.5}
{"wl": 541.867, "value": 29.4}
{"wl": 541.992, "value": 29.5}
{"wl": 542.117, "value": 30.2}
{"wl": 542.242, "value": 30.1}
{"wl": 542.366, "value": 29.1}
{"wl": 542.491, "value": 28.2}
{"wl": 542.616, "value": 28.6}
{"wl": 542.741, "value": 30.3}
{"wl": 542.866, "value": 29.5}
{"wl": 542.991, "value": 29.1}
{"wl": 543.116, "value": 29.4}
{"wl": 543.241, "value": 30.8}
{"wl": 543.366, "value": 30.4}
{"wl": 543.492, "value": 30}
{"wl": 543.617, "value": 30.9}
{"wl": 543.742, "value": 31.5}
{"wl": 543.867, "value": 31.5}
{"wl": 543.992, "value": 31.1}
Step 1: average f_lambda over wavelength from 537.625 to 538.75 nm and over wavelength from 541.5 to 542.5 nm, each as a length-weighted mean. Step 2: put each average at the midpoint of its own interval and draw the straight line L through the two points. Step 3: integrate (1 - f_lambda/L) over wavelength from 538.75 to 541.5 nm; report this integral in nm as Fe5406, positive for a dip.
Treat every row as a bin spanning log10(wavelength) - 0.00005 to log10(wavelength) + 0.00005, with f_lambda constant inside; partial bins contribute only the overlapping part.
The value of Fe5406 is 0.13 nm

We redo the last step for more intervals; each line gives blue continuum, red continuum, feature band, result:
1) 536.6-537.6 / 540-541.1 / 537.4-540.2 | -0.219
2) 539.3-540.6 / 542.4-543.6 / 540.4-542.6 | 0.032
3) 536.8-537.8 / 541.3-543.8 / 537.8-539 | -0.070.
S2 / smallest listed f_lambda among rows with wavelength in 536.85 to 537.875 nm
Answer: 28.4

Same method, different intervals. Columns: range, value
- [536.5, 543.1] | 24.7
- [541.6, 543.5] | 28.2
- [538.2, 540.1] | 28.1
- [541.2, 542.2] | 29.3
